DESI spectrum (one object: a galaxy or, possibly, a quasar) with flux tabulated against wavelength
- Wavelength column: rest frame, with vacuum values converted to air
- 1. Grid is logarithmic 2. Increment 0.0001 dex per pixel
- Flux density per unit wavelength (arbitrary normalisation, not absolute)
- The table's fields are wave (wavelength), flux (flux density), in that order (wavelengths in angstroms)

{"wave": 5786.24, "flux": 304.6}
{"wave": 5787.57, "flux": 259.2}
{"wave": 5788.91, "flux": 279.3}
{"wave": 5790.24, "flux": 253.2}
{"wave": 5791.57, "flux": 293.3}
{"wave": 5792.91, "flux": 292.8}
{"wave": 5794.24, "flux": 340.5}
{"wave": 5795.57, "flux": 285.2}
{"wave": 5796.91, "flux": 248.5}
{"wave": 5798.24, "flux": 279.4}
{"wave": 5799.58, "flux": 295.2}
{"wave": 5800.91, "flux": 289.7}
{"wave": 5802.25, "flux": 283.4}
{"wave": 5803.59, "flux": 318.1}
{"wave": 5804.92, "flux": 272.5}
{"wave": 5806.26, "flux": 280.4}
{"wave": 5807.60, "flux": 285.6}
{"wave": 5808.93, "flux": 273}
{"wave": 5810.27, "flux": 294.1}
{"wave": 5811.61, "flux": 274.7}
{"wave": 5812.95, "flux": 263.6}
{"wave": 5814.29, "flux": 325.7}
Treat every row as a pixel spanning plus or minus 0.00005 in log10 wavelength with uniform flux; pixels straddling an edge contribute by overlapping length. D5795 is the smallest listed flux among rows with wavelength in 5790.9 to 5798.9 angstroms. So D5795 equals 248.5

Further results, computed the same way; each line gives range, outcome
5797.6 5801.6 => 279.4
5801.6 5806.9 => 272.5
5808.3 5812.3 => 273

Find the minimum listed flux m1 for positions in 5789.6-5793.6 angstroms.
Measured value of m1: 253.2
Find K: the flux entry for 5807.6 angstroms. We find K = 285.6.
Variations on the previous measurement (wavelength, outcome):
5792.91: 292.8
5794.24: 340.5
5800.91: 289.7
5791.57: 293.3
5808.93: 273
